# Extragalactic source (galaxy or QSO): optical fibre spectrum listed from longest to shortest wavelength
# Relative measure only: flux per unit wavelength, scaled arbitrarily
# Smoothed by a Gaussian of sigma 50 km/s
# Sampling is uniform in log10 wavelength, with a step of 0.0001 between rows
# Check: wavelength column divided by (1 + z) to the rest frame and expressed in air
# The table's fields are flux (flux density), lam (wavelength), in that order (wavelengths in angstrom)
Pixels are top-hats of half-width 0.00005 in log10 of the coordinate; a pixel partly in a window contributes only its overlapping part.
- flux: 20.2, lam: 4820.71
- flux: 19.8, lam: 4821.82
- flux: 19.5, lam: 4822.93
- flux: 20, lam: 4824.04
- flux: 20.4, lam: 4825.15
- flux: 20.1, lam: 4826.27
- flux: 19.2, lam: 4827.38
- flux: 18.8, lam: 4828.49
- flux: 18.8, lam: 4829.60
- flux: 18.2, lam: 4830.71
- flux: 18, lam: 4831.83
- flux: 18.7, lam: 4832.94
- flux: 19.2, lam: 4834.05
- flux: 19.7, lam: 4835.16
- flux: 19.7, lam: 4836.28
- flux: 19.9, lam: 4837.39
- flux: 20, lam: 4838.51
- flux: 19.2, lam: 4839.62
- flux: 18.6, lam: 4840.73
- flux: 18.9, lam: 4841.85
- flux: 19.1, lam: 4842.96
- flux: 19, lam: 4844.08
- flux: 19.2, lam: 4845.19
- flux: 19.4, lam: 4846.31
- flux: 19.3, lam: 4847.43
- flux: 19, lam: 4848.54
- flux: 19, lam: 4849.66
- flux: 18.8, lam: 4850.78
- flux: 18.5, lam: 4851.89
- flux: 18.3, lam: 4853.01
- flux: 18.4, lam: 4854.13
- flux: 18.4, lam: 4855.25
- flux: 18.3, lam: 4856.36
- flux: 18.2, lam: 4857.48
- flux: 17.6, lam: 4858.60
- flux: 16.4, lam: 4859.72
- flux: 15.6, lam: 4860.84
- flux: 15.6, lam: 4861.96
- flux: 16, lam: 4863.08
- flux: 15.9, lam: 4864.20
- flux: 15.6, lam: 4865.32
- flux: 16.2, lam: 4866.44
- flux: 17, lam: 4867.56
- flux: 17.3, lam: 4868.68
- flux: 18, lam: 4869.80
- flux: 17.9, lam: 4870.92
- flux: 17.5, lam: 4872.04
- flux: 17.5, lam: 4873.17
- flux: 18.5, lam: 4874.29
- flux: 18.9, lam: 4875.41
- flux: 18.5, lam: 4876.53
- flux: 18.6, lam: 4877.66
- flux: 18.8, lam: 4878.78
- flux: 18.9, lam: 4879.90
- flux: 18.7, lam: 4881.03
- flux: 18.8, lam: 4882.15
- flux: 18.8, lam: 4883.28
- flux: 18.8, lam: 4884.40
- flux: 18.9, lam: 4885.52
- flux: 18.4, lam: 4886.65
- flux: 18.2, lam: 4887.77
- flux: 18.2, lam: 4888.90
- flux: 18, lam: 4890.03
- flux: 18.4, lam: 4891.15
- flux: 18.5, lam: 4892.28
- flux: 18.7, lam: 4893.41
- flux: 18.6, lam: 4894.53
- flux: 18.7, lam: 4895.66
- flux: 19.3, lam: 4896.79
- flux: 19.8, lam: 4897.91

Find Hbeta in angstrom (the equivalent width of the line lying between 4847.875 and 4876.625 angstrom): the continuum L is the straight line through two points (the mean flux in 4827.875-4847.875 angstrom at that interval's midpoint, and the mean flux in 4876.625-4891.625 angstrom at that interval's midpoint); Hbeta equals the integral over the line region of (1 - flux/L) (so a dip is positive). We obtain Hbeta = 1.9 angstrom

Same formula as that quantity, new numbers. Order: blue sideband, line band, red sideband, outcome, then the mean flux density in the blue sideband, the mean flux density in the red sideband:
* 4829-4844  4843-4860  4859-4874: -0.6 angstrom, 19.1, 16.7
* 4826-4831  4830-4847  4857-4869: -0.8 angstrom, 19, 16.5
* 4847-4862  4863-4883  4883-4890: 0.6 angstrom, 18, 18.5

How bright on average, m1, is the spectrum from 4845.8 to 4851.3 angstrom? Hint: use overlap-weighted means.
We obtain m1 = 19.1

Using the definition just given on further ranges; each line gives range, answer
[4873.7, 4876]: 18.7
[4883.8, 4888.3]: 18.6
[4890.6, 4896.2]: 18.6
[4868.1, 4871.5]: 17.8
